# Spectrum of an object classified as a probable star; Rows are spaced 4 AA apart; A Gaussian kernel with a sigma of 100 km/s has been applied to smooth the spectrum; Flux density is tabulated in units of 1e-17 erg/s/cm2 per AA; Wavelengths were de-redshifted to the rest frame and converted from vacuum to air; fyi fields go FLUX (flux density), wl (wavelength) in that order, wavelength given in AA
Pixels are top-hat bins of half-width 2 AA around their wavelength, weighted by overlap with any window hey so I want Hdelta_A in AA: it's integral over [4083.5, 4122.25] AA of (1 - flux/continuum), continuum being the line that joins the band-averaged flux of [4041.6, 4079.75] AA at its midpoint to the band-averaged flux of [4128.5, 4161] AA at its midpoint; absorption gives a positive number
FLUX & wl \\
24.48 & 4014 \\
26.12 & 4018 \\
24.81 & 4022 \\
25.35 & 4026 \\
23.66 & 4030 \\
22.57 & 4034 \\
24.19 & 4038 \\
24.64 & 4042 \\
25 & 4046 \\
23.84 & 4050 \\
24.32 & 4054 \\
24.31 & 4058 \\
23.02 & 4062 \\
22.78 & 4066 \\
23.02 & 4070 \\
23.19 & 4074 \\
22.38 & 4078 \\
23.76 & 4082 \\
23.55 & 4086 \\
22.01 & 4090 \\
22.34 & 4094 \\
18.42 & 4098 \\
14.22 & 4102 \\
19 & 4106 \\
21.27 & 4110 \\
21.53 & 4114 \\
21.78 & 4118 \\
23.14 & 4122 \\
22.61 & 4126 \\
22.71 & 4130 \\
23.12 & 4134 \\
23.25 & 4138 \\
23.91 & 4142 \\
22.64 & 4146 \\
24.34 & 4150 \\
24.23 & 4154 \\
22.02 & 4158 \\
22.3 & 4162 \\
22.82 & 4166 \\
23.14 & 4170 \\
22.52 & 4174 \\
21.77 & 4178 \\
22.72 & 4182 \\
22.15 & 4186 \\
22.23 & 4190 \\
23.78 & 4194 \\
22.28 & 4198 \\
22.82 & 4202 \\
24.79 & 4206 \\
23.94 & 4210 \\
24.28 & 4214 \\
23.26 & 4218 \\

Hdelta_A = 4.6 AA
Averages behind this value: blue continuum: 23.6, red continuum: 23.3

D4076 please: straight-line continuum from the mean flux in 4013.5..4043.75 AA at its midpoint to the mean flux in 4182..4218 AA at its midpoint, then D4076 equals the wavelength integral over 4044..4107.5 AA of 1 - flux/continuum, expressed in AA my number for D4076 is 5.1 AA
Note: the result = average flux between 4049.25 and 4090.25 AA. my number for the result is 23.3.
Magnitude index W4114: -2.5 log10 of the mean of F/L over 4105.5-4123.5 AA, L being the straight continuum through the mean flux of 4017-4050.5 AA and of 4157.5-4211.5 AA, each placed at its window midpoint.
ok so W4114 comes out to 0.10 mag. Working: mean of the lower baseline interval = 24.4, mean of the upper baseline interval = 22.8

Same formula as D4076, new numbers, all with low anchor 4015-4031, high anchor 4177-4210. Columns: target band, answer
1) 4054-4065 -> 0.4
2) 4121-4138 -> 0.6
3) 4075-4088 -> 0.6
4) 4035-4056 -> 0.4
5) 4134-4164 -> 0.3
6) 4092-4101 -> 1.7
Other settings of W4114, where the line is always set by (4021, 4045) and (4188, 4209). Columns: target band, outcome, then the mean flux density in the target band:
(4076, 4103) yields 0.13 mag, 21.2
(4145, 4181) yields 0.03 mag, 22.9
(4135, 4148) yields 0.01 mag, 23.3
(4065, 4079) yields 0.05 mag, 22.9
